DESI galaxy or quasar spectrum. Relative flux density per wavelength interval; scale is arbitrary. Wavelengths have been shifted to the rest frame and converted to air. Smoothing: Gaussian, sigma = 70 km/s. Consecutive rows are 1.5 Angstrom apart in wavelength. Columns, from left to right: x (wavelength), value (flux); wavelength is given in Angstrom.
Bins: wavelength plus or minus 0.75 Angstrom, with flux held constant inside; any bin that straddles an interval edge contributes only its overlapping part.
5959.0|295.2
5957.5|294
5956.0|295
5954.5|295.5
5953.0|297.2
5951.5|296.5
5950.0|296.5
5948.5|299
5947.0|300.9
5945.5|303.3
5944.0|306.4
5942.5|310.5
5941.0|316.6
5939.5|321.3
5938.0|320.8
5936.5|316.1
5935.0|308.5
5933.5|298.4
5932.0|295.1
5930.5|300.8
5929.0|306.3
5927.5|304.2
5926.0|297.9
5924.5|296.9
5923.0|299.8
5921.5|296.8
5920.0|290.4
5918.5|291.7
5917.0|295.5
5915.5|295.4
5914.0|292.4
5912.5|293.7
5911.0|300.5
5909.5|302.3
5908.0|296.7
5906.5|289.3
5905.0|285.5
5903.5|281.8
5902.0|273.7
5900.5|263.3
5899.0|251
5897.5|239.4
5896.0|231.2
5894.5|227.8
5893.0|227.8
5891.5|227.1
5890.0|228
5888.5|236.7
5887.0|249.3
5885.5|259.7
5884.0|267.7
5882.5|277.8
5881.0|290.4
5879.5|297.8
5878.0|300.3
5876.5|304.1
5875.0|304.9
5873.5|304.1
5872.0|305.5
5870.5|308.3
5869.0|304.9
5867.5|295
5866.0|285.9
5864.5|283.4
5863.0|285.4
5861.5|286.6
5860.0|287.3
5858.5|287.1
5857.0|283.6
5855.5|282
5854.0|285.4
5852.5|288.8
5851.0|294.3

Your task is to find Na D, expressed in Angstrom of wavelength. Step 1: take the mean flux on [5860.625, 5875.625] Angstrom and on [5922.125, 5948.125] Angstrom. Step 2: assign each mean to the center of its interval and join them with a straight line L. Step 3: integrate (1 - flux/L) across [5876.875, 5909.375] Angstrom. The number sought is 4.0 Angstrom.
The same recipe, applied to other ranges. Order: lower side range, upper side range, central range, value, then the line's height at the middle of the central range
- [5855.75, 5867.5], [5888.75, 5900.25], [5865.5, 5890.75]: -2.2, 260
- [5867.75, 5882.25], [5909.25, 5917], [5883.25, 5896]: 2.5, 299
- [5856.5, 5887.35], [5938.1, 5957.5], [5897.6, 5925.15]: 0.9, 297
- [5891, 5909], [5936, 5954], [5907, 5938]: -1.8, 283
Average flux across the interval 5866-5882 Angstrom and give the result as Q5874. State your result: 300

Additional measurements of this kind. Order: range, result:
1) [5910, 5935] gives 298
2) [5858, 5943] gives 286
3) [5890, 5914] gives 266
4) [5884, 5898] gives 238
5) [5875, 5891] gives 272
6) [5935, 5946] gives 313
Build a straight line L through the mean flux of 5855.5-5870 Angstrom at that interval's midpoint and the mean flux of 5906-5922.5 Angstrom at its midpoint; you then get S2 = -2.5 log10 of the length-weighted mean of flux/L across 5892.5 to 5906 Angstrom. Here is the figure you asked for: 0.15 mag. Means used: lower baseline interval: 289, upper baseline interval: 295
